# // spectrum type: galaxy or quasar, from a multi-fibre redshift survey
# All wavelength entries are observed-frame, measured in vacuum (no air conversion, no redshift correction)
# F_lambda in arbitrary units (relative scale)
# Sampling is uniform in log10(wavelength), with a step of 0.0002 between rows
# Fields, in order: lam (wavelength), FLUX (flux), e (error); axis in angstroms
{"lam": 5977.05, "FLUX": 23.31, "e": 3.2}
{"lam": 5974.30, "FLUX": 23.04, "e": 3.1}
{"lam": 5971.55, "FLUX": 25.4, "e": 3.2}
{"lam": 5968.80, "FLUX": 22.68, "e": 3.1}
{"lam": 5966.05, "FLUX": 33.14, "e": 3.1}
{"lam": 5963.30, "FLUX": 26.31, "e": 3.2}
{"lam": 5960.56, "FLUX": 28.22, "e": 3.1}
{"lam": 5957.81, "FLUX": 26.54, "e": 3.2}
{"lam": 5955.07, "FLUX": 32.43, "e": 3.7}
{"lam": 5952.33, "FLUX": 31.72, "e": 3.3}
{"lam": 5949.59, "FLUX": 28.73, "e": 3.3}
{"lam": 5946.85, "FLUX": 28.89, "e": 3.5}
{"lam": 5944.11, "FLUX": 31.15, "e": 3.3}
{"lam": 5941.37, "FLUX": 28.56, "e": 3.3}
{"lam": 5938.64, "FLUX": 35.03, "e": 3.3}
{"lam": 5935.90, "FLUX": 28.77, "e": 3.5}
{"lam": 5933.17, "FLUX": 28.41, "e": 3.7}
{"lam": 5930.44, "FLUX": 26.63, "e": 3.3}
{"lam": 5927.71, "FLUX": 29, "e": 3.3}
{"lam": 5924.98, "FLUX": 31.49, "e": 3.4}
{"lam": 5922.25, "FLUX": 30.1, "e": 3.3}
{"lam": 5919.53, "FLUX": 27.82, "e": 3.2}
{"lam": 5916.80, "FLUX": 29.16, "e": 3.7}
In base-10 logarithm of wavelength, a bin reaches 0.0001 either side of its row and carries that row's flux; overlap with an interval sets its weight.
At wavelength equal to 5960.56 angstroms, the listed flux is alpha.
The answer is 28.22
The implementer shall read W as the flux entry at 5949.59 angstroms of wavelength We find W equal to 28.73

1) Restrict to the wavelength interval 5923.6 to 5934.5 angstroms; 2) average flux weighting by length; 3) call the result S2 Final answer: 28.9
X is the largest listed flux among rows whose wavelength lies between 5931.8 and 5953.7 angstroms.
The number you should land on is 35.03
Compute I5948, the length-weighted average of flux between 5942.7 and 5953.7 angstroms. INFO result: 30.1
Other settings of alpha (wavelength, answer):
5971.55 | 25.4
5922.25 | 30.1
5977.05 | 23.31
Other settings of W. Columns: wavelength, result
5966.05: 33.14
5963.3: 26.31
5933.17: 28.41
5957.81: 26.54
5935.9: 28.77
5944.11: 31.15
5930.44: 26.63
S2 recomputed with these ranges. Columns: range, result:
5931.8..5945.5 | 30.4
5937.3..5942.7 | 31.8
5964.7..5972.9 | 27.1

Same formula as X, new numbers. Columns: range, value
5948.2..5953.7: 31.72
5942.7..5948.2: 31.15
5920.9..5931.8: 31.49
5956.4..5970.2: 33.14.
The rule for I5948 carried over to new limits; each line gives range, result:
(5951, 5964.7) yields 29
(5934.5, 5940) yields 31.9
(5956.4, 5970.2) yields 27.4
